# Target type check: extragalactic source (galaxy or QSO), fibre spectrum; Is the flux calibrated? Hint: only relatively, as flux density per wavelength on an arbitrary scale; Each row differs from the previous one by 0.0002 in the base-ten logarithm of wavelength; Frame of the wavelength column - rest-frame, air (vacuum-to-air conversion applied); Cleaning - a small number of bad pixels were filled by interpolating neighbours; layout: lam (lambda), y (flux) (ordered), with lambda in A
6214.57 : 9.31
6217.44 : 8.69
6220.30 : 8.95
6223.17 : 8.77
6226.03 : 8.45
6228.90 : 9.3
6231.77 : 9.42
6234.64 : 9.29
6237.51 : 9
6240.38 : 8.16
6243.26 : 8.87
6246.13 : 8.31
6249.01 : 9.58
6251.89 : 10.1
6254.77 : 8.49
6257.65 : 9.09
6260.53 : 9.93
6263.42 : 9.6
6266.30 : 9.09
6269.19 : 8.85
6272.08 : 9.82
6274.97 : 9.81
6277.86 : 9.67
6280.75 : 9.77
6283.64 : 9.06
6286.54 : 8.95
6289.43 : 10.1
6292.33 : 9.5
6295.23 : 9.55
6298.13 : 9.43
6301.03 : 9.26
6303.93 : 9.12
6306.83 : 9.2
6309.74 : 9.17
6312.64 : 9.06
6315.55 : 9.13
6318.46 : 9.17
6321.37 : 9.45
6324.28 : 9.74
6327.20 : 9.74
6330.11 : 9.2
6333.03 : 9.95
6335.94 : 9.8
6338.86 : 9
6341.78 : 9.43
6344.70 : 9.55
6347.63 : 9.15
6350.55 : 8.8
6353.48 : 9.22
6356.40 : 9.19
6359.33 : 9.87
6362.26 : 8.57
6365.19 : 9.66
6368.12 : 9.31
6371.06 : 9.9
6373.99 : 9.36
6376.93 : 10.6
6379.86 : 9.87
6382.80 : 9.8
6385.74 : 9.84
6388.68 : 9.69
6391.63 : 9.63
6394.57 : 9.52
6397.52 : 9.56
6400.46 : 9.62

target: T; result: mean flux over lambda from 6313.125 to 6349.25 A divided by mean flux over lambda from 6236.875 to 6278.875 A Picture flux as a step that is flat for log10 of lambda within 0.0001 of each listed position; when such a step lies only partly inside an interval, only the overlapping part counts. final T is 1.02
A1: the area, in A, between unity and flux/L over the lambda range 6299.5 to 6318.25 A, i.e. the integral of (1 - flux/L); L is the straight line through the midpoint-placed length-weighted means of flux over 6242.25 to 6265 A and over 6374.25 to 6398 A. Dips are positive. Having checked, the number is 0.6 A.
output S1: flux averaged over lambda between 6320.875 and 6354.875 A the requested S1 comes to 9.42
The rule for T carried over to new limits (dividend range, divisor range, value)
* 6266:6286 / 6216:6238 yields 1.05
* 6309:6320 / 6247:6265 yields 0.97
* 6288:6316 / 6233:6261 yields 1.03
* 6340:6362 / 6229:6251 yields 1.03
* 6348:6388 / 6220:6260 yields 1.06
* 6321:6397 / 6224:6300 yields 1.03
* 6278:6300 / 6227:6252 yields 1.05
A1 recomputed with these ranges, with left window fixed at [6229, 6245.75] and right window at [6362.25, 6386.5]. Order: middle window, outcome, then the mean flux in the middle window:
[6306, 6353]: 0.6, 9.34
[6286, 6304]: -0.4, 9.46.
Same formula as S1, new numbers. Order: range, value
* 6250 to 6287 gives 9.41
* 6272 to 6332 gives 9.42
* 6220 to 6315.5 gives 9.24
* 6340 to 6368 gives 9.27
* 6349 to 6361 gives 9.26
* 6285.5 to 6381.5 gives 9.43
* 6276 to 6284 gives 9.58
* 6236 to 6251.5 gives 8.88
